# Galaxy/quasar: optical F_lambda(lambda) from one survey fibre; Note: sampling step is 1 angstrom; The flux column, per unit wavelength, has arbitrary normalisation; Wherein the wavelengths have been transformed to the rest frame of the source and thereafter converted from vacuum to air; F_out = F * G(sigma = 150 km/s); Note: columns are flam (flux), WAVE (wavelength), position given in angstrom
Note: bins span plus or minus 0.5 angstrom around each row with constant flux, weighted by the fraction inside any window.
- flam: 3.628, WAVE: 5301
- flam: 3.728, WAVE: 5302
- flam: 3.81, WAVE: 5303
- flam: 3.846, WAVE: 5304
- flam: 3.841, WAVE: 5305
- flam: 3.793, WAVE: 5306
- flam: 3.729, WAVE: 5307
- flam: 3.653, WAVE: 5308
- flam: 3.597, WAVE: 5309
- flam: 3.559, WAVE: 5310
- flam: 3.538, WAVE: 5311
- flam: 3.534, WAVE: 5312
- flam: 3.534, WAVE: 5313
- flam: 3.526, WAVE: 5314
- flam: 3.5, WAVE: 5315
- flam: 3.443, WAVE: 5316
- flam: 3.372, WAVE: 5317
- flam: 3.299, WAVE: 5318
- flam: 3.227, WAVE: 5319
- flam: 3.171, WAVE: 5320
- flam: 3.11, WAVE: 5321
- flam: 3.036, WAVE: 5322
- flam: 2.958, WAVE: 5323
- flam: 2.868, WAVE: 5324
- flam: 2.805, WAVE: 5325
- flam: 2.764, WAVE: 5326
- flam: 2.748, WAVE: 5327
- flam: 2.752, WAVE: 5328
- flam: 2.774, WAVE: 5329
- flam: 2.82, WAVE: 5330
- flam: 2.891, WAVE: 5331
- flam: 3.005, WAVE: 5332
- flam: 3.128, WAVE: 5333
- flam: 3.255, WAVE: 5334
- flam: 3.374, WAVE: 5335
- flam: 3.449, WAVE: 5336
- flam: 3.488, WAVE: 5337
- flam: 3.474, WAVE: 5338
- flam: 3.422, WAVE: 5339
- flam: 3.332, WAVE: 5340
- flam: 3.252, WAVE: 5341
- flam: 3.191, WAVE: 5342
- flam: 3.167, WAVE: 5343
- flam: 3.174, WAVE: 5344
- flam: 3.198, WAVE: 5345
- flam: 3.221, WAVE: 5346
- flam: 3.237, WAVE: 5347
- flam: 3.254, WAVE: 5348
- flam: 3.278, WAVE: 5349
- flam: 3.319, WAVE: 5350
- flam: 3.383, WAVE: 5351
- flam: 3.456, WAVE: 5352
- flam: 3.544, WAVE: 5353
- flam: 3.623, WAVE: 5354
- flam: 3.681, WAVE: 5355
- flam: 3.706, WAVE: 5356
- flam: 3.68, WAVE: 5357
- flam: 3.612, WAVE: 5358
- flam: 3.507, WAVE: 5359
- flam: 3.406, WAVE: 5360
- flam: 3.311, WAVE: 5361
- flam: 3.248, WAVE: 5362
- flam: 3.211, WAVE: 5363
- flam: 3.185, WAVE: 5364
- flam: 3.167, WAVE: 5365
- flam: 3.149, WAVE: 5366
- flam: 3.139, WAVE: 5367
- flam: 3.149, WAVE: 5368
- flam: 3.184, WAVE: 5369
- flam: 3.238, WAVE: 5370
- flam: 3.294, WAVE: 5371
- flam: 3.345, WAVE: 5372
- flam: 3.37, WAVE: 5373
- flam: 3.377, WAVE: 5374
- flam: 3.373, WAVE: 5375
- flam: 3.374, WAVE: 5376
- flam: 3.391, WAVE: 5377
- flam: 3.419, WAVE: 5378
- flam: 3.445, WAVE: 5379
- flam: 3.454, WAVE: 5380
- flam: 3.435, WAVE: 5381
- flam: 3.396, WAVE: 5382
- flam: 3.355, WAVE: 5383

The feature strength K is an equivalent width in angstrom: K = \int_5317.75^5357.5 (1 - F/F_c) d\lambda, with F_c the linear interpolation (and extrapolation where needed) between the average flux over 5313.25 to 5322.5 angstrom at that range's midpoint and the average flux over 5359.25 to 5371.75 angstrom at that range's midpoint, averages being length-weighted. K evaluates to 0.7 angstrom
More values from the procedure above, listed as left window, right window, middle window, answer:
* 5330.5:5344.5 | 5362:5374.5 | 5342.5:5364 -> -0.9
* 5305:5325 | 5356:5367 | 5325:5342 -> 1.3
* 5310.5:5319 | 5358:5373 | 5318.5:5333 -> 2.1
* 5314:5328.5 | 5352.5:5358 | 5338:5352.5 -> 0.8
